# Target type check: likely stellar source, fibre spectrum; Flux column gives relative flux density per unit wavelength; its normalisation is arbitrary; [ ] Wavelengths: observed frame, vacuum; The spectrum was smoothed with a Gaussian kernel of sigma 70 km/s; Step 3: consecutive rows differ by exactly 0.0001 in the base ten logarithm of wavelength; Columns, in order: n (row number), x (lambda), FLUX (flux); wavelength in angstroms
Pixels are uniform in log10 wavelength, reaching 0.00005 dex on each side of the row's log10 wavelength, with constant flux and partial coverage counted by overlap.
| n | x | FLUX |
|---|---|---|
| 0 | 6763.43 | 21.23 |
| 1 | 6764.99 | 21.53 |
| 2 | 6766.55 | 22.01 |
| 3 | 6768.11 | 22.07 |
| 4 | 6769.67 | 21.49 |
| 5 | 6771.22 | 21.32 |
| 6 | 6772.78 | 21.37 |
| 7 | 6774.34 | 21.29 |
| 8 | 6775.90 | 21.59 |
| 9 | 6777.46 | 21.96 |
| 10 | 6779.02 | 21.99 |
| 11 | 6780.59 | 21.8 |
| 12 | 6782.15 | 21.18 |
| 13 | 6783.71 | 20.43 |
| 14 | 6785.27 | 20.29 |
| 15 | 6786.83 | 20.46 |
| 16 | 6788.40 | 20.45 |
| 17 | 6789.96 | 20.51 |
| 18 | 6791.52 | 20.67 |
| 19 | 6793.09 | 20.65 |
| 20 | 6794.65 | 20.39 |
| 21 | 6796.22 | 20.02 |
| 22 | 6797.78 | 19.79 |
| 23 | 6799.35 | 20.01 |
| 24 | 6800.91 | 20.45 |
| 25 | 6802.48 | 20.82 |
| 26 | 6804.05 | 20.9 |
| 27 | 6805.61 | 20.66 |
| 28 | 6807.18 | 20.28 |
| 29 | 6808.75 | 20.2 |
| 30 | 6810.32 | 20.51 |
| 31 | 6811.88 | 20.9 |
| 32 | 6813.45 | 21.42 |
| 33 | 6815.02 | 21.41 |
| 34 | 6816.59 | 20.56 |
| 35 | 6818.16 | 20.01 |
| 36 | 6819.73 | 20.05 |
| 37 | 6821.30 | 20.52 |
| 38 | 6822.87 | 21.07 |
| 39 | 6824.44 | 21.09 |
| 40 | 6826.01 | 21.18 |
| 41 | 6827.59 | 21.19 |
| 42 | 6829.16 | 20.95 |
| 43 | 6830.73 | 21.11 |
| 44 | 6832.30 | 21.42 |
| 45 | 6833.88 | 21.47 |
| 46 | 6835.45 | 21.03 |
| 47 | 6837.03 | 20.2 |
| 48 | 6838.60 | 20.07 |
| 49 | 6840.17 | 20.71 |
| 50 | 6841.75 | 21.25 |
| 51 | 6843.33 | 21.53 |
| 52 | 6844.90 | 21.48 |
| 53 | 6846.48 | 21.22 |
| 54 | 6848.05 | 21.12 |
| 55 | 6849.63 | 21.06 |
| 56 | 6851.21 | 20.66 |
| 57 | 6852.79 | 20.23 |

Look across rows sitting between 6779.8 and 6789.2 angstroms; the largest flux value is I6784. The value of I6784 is 21.8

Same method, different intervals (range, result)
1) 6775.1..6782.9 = 21.99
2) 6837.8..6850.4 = 21.53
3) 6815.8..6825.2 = 21.09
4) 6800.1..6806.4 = 20.9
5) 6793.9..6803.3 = 20.82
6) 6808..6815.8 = 21.42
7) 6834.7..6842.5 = 21.25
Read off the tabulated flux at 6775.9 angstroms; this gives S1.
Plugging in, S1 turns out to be 21.59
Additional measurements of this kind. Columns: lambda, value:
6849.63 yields 21.06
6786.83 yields 20.46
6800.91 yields 20.45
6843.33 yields 21.53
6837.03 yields 20.2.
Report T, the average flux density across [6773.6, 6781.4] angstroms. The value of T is 21.7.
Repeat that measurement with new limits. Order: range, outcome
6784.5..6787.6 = 20.4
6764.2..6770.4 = 21.7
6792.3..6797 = 20.3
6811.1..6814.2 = 21.2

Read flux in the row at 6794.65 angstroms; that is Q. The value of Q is 20.39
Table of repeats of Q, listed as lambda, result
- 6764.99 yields 21.53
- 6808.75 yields 20.2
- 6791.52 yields 20.67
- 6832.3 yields 21.42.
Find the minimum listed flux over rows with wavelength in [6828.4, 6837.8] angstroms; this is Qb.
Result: 20.2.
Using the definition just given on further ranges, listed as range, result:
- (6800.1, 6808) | 20.28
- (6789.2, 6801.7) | 19.79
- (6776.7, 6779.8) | 21.96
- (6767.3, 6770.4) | 21.49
